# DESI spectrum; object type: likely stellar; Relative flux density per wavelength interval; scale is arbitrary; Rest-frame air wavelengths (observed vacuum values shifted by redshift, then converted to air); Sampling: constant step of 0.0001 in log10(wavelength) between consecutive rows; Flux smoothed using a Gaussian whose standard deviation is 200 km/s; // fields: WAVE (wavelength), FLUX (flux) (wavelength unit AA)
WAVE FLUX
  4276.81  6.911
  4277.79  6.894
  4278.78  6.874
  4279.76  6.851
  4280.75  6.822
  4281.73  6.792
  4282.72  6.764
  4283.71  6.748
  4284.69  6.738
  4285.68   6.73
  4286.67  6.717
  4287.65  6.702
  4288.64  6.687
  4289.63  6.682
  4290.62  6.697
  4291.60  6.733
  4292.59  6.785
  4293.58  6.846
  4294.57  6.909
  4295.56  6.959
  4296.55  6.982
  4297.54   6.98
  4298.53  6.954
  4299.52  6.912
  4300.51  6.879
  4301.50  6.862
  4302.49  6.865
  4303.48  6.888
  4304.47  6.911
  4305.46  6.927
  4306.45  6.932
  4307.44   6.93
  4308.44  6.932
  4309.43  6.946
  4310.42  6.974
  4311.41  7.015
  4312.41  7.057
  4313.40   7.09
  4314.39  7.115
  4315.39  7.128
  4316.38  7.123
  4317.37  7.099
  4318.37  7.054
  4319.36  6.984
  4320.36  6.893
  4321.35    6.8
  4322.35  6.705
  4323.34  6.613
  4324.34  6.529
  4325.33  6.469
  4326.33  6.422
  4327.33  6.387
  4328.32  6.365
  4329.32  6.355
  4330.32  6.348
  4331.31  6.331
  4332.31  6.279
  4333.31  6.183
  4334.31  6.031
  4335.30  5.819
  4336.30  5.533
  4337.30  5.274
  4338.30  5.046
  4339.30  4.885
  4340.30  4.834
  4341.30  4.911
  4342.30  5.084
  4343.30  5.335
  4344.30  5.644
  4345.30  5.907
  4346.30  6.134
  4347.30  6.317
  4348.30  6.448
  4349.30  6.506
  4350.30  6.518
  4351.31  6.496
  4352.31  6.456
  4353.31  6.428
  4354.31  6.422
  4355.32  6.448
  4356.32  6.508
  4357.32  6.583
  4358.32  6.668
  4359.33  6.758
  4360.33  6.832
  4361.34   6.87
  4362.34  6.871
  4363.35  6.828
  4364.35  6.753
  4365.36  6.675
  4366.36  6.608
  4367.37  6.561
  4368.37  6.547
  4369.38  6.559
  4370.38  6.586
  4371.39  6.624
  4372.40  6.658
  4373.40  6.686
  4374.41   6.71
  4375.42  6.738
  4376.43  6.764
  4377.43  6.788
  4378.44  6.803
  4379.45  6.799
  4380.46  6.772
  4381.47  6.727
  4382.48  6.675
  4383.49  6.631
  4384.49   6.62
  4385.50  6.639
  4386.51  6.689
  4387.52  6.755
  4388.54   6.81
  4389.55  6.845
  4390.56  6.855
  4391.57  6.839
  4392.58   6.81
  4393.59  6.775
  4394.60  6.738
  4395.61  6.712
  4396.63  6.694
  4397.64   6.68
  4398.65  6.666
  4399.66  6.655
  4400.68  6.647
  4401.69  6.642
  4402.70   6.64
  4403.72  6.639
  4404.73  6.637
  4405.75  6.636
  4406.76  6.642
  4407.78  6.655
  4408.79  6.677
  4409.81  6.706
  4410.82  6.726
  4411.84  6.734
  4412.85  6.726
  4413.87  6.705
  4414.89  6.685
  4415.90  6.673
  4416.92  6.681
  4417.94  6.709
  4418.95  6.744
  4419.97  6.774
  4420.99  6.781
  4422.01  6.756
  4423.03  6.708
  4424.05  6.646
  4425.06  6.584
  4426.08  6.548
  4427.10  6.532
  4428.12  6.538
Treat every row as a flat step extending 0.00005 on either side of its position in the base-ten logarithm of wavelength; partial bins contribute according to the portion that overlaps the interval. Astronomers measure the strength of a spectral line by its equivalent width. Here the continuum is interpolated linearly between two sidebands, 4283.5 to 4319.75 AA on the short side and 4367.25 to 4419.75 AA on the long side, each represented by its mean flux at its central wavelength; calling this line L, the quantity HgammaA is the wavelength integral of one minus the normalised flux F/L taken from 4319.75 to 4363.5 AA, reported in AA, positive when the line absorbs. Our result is 3.9 AA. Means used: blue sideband 6.91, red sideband 6.7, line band 6.2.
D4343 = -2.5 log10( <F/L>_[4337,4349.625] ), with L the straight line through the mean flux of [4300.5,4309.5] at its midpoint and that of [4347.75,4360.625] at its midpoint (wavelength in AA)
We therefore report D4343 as 0.19 mag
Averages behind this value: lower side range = 6.91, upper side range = 6.54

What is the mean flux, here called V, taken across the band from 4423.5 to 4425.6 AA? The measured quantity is 6.64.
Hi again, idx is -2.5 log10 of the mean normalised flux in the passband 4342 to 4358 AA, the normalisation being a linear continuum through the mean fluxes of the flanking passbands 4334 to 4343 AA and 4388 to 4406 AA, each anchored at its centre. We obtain -0.125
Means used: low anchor 5.25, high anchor 6.72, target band 6.22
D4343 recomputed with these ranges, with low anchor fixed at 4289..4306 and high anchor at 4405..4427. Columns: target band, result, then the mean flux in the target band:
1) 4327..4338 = 0.13 mag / 6.06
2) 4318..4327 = 0.02 mag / 6.71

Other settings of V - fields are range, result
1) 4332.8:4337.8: 5.77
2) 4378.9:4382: 6.75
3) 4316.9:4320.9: 7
